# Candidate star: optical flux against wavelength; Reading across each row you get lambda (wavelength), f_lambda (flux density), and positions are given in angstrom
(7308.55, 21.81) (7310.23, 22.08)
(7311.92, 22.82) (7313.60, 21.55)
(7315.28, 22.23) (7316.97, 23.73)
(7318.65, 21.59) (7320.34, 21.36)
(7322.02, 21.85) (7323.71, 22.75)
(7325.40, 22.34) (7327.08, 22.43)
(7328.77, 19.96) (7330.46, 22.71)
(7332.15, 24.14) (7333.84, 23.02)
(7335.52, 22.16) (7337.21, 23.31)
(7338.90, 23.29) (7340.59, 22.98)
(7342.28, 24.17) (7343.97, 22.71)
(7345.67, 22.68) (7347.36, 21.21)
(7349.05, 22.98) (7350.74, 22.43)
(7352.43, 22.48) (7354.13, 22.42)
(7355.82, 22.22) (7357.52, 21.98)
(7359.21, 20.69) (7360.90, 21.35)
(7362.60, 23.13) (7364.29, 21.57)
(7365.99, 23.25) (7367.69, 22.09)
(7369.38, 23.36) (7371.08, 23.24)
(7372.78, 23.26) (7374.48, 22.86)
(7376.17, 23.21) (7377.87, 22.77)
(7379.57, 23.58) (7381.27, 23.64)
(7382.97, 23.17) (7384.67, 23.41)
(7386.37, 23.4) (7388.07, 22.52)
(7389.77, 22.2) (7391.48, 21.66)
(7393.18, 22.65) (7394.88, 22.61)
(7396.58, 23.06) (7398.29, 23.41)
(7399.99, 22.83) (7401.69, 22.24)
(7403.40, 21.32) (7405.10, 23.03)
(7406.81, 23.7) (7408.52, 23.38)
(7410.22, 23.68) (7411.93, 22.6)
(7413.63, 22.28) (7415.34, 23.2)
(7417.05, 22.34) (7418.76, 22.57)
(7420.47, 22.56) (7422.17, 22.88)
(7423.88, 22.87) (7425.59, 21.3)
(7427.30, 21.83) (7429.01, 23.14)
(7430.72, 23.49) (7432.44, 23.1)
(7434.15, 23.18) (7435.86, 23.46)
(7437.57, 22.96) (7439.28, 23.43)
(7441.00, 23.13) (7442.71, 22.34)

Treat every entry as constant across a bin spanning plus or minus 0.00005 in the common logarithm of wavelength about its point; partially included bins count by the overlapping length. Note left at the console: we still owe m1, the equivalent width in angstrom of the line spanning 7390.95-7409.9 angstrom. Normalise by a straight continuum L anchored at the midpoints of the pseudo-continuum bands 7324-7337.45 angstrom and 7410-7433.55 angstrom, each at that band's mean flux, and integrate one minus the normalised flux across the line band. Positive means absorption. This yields -0.1 angstrom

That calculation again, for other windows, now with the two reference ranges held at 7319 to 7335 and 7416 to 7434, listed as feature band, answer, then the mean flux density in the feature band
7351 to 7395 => -0.4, 22.6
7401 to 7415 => -0.1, 22.8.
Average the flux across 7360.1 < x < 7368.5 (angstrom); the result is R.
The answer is 22.3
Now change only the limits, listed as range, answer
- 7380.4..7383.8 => 23.4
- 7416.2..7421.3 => 22.5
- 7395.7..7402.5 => 22.9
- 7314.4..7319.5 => 22.5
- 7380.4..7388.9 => 23.2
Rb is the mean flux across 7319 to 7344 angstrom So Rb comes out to 22.6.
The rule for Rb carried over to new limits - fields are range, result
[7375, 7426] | 22.8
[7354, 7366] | 22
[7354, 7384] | 22.7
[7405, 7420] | 22.9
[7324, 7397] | 22.7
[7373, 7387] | 23.3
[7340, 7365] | 22.3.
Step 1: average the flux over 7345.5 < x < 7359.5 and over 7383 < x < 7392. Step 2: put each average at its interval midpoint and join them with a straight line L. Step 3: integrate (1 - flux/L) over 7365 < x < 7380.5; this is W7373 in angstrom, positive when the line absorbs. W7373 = -0.4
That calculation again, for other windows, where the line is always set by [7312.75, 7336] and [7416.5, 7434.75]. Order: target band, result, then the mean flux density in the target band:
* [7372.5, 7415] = -0.68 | 22.9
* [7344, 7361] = 0.21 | 22.1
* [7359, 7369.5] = 0.10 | 22.2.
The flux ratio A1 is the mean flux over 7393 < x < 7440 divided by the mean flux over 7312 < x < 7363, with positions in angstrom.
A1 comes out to 1.02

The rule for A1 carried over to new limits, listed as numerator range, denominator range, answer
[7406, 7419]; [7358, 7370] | 1.04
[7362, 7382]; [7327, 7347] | 1.01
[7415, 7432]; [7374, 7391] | 0.98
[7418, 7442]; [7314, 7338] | 1.02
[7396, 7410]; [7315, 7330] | 1.04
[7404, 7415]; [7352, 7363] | 1.05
